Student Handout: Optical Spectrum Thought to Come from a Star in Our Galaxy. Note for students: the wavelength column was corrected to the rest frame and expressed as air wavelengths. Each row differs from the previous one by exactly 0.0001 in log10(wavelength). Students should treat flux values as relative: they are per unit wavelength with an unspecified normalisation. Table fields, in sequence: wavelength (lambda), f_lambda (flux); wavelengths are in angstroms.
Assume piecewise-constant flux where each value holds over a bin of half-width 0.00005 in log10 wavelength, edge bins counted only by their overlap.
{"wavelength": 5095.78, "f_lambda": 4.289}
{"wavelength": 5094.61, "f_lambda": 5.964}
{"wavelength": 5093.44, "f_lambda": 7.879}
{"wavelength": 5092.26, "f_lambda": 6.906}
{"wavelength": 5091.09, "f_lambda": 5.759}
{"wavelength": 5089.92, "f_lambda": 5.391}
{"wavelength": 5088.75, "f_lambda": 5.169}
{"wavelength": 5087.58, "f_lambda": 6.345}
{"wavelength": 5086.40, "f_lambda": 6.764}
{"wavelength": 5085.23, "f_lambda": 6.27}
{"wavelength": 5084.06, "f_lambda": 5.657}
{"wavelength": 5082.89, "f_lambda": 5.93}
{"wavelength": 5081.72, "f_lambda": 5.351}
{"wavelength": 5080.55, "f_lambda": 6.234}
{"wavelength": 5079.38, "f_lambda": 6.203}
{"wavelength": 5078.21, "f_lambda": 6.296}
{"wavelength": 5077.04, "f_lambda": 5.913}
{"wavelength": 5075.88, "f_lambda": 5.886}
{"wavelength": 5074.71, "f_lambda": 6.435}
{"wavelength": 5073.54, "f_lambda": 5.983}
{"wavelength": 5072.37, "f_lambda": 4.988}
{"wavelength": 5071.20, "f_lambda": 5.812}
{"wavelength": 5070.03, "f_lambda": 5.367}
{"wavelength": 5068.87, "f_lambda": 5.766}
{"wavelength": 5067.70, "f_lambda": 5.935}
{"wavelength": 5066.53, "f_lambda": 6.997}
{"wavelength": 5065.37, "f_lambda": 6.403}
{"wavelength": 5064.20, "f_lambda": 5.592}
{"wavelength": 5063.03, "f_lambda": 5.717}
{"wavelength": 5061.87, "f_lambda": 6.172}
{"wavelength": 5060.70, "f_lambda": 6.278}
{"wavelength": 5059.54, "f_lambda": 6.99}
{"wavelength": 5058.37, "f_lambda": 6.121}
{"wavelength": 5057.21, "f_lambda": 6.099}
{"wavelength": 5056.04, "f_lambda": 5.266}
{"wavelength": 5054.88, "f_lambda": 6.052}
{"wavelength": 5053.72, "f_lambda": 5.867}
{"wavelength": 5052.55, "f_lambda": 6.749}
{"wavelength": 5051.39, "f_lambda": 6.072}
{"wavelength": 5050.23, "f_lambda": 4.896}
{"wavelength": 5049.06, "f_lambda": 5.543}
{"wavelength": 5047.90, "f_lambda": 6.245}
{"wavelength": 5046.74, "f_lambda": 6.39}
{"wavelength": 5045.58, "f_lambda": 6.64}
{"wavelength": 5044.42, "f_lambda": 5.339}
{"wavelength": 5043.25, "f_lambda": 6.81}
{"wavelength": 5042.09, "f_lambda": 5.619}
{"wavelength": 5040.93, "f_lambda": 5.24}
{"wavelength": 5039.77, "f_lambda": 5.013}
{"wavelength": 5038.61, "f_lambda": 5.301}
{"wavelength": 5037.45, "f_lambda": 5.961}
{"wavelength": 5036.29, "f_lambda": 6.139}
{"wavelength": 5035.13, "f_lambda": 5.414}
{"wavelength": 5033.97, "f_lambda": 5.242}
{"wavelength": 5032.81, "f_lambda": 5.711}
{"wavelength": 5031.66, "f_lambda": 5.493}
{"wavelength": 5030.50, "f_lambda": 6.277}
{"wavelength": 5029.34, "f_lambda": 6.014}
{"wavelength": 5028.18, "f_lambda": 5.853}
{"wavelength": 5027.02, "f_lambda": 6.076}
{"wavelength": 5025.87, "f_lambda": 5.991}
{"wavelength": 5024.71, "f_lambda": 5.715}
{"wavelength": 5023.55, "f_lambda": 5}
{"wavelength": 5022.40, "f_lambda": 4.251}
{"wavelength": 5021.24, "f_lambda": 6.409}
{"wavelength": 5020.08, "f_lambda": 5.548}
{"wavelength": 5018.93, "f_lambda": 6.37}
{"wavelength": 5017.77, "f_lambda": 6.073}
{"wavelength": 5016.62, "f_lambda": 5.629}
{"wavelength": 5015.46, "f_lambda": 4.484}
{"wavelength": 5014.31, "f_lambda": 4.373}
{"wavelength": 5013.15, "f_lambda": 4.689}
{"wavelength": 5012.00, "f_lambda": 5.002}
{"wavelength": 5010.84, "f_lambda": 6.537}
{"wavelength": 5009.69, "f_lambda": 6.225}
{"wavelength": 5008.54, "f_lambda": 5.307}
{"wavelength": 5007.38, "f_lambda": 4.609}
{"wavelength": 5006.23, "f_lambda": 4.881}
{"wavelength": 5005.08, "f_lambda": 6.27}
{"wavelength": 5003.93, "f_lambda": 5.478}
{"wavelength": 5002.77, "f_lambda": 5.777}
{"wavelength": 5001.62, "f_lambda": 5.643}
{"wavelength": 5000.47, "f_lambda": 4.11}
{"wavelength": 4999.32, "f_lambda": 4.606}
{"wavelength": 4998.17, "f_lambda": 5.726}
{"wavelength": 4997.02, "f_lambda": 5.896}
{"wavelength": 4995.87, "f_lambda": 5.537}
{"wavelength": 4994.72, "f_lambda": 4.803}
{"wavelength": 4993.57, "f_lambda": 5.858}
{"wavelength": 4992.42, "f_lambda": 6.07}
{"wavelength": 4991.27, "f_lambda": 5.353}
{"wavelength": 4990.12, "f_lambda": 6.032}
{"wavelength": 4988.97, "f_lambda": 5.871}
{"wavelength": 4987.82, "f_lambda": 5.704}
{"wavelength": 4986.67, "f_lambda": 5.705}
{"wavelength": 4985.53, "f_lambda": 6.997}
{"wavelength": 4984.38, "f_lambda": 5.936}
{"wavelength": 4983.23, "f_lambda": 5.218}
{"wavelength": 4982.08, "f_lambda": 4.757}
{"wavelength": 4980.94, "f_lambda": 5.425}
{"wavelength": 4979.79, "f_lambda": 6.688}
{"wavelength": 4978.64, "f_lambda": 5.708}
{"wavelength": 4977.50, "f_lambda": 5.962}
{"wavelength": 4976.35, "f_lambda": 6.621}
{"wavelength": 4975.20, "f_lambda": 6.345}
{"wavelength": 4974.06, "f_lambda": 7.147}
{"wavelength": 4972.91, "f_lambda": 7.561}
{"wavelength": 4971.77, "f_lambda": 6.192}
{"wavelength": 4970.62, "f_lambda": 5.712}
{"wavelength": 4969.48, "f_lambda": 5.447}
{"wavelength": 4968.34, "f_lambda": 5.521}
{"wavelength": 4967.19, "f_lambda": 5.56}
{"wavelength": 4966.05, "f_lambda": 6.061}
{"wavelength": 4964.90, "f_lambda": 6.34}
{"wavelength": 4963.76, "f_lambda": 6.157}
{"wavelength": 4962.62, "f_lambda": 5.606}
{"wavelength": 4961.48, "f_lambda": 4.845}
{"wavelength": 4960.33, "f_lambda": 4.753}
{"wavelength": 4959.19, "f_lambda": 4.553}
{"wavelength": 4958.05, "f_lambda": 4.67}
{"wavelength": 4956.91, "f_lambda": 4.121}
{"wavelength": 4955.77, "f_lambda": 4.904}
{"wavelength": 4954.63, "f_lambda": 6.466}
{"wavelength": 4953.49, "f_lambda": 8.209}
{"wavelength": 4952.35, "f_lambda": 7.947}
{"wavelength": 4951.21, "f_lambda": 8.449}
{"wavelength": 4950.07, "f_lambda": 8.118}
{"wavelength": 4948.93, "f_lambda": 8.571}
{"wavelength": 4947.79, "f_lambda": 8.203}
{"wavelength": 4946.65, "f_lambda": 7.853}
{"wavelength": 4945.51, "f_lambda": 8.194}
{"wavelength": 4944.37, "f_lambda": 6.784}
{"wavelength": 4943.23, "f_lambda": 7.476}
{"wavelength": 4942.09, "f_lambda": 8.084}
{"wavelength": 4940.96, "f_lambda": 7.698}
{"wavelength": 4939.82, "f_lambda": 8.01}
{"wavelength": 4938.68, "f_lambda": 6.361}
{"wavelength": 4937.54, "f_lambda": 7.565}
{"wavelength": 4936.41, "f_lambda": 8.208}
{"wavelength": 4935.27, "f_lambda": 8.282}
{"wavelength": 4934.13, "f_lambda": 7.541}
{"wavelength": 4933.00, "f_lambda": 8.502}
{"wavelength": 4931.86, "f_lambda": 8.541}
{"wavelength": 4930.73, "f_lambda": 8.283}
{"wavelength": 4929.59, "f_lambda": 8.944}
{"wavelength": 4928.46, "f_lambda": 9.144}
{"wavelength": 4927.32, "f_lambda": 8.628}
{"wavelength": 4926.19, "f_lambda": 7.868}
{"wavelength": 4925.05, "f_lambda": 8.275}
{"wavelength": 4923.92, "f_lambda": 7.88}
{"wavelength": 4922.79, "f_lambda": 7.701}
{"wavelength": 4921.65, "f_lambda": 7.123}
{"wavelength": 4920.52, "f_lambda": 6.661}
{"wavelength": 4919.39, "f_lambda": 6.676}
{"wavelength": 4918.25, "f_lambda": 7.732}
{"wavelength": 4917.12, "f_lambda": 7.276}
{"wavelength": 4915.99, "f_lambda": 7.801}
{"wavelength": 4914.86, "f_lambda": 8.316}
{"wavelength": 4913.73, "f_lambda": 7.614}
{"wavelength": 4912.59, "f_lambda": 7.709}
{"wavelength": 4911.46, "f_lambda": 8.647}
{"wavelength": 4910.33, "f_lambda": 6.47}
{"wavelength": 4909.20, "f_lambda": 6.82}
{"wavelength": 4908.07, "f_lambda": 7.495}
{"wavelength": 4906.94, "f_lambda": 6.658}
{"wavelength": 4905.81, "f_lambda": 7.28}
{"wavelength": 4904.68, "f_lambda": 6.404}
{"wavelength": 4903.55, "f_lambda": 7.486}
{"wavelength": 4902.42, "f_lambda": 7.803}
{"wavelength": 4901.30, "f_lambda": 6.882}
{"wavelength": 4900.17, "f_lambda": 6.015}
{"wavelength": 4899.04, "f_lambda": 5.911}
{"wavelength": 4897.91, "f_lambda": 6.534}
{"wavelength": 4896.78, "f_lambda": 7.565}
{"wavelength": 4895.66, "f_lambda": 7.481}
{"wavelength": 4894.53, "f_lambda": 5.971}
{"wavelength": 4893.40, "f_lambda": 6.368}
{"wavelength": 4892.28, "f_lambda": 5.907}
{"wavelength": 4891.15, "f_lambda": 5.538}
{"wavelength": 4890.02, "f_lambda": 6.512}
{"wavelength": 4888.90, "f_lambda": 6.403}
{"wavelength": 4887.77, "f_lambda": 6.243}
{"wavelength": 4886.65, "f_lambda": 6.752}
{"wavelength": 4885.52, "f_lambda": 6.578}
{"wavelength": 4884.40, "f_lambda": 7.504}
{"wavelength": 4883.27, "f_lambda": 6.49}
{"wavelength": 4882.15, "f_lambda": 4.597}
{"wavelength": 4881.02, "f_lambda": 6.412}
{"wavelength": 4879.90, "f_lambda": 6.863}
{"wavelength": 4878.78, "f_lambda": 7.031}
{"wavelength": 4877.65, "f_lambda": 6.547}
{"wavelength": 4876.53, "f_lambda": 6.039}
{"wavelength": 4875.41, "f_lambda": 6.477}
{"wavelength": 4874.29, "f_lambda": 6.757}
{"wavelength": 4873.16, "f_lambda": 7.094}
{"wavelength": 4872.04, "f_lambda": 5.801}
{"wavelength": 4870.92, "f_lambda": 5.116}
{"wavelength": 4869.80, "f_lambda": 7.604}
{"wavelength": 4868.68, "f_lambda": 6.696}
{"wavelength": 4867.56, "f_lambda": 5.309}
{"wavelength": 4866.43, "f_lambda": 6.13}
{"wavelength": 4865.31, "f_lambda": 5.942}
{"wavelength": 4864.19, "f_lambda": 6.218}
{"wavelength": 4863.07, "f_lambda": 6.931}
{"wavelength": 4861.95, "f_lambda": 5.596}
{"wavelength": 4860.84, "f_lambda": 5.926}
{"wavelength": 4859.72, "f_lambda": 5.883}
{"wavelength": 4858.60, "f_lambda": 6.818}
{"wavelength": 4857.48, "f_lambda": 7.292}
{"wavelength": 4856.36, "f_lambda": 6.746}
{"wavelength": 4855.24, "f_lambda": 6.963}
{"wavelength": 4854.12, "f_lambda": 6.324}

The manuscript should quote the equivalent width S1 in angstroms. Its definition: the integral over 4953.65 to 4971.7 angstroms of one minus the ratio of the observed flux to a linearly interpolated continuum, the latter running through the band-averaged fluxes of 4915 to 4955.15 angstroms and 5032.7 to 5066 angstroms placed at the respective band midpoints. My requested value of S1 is 4.7 angstroms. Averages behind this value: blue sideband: 7.87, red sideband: 5.9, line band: 5.47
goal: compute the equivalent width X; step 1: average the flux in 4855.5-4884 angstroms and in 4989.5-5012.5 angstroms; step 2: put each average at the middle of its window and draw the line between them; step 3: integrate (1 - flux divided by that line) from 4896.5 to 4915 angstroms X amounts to -3.1 angstroms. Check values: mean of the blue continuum 6.34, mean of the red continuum 5.49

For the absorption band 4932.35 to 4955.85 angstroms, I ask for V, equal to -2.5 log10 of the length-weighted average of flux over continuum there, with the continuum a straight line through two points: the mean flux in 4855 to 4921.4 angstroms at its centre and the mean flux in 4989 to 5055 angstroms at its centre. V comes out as -0.23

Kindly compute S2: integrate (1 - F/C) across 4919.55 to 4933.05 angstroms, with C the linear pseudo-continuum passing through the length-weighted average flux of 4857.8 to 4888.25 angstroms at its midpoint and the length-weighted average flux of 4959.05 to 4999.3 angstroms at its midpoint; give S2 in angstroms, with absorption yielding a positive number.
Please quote -4.4 angstroms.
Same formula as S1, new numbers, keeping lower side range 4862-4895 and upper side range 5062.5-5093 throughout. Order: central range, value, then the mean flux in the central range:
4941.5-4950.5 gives -2.5 angstroms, 7.91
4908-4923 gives -2.8 angstroms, 7.42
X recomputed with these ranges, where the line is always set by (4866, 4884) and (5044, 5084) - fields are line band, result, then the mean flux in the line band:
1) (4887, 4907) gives -1.1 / 6.61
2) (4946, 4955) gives -2.7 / 8.01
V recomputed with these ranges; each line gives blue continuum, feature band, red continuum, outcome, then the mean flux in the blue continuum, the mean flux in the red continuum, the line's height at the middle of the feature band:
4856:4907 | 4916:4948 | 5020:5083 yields -0.237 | 6.48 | 5.87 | 6.3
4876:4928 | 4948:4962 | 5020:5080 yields 0.039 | 6.97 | 5.87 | 6.58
